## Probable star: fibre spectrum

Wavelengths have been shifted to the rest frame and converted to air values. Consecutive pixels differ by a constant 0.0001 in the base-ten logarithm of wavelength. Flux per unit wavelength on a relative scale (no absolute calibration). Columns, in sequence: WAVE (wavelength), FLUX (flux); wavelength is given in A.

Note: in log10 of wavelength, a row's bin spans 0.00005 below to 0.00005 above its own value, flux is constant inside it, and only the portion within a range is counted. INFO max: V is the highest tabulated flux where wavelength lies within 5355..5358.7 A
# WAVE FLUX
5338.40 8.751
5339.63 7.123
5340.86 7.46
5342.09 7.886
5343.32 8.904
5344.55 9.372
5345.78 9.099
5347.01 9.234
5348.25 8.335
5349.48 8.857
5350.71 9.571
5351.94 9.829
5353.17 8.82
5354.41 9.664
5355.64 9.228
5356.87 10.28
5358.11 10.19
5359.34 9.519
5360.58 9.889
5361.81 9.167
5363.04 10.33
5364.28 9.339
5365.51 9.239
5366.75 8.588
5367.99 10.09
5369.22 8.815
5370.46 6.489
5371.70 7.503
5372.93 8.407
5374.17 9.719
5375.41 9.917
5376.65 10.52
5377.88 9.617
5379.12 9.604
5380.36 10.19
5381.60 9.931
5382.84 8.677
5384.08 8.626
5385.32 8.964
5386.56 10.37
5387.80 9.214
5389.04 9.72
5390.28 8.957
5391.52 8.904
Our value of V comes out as 10.28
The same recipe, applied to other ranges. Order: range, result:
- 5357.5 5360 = 10.19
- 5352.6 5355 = 9.664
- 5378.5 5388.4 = 10.37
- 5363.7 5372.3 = 10.09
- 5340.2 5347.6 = 9.372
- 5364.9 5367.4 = 9.239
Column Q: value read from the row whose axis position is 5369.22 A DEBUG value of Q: 8.815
